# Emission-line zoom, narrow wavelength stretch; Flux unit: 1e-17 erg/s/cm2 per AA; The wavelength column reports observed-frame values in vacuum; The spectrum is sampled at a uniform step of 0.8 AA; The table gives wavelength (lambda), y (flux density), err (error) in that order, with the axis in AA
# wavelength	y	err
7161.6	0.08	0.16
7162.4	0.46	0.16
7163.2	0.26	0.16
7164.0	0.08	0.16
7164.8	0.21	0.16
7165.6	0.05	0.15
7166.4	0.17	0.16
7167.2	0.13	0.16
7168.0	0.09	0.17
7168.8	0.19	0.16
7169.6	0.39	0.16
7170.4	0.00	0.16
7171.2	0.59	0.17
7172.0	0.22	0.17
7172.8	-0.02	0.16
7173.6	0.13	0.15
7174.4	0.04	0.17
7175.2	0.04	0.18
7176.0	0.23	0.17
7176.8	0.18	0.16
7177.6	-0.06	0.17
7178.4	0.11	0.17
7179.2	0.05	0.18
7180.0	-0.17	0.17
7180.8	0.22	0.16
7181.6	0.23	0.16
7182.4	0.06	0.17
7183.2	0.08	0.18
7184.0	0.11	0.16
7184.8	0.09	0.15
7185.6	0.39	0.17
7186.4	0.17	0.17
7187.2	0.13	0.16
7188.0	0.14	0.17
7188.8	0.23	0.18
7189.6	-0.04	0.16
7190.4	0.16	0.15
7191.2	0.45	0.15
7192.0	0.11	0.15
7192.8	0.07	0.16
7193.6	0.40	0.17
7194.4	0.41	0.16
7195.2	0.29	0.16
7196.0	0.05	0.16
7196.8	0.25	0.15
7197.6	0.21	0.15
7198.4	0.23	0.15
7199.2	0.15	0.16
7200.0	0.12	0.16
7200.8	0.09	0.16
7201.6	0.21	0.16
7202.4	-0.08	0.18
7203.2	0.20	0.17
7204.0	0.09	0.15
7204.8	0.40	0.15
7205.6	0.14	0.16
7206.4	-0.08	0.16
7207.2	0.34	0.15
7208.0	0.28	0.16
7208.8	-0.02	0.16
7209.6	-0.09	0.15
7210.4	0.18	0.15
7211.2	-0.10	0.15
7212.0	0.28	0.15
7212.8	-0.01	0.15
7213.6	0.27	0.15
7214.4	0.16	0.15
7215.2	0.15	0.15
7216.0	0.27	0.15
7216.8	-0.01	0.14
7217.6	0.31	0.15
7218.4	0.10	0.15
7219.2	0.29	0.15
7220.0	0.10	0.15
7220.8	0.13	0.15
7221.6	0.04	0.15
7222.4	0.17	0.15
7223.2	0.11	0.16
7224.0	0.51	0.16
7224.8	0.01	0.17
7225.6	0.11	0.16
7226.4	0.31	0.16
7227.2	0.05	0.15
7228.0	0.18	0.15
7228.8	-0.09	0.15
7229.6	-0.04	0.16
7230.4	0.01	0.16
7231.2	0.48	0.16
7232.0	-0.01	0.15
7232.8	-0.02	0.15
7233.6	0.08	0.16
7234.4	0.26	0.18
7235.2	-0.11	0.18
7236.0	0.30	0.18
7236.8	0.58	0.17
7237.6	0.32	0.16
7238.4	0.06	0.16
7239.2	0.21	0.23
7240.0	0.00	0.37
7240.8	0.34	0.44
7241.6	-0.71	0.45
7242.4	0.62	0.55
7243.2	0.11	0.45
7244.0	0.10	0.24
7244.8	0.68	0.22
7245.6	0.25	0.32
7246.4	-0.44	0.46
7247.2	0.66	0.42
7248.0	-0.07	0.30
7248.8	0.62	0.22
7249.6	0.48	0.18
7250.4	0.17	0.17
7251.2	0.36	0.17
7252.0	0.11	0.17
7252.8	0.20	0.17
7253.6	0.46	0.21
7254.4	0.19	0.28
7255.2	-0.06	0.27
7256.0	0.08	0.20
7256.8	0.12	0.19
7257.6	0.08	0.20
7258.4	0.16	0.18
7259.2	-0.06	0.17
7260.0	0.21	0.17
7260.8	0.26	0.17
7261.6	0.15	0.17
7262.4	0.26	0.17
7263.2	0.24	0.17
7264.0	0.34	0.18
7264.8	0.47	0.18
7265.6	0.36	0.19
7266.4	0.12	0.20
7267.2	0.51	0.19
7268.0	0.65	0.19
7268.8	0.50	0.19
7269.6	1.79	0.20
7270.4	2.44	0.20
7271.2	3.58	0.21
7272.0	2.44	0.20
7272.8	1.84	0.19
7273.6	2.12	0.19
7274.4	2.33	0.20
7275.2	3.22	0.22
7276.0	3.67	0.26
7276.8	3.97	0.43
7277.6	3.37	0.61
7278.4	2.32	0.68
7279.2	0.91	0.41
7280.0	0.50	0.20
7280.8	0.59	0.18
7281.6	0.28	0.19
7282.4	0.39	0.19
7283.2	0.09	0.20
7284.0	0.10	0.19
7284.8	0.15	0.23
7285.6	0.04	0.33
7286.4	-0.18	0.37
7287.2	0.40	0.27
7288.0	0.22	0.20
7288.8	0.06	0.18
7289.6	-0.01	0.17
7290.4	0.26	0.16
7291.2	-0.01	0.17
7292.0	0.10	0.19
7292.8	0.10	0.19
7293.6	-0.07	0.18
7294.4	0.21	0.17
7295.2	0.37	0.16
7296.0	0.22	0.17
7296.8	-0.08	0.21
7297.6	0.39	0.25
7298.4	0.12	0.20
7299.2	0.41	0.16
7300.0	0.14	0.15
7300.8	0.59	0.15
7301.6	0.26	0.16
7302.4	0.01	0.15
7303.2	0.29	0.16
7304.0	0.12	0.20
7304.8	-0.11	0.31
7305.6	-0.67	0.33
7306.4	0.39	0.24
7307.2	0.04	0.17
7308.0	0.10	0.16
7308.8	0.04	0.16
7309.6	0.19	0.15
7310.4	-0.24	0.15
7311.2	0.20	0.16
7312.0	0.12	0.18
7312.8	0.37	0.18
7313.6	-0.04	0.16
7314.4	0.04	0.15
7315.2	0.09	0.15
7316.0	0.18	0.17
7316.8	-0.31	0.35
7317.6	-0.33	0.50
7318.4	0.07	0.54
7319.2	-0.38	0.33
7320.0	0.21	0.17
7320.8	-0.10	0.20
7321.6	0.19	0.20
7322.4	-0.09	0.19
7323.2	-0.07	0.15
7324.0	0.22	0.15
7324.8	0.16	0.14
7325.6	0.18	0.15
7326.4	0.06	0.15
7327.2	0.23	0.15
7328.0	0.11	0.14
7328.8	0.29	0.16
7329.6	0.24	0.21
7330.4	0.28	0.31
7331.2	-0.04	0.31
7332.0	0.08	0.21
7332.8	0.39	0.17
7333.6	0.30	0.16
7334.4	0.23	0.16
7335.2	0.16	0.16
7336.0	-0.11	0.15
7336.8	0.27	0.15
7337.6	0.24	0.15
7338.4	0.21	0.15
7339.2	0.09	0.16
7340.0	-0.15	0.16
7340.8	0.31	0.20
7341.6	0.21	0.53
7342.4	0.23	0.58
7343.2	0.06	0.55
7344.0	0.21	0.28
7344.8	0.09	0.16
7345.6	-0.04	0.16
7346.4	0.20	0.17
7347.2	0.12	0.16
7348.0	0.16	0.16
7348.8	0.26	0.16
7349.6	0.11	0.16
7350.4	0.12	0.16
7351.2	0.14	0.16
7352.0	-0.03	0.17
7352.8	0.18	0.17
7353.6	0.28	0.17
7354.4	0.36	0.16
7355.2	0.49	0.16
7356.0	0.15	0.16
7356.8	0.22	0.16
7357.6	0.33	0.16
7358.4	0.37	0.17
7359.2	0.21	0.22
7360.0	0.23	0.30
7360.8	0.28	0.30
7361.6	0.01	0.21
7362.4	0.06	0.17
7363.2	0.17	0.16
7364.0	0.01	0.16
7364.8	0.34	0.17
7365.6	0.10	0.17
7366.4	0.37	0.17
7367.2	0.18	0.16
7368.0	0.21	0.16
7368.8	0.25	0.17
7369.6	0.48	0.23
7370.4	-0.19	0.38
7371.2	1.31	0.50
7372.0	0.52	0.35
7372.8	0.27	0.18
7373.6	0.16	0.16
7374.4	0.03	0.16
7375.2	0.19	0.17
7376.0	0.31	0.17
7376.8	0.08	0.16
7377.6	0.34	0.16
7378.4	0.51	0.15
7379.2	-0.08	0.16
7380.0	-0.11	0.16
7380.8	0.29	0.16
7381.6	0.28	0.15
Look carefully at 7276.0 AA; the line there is [O II] 3727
